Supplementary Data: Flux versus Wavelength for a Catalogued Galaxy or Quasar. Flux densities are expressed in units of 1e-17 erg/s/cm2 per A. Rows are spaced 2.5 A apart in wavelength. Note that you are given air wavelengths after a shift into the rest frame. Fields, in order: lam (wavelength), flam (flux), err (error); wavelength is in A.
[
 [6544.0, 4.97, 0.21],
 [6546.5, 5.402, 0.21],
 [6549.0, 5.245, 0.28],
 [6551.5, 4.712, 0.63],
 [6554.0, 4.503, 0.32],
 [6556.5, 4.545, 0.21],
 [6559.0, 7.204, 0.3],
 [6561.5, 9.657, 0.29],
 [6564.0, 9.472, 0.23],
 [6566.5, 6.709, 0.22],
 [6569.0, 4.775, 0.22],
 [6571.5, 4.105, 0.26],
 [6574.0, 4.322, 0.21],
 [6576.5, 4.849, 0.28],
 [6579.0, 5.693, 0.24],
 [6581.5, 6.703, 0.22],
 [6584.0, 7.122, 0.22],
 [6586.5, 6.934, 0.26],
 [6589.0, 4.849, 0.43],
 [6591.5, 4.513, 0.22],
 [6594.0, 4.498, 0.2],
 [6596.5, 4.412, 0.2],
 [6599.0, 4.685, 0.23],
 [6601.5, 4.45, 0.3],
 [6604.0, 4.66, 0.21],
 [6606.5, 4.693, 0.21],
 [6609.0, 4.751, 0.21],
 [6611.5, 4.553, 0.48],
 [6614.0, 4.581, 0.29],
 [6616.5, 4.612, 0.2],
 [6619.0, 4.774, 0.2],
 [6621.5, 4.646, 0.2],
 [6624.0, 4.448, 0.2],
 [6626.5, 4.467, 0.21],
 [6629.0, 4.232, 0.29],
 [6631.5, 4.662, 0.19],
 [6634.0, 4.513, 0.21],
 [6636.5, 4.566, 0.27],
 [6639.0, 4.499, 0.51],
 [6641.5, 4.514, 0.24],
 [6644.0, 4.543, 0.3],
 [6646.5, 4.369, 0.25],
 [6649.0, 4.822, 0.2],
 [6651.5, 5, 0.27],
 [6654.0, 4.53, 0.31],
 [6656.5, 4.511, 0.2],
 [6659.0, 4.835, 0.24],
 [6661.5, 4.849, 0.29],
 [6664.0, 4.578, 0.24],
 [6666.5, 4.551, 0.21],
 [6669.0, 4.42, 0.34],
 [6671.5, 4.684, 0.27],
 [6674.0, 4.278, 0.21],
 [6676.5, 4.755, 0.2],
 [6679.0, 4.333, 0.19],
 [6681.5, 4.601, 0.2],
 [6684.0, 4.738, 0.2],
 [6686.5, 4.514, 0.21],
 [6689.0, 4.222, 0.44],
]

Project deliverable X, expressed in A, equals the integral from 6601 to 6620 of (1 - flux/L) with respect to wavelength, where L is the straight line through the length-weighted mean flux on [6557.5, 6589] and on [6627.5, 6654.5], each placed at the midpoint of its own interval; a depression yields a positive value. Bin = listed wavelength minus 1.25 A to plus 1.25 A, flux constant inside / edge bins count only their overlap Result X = 2.62 A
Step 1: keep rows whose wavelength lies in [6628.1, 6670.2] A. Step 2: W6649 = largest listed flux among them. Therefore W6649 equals 5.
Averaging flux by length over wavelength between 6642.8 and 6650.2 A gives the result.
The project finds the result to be 4.58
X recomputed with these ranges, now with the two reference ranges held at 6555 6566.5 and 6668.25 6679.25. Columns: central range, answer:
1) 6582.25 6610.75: 6.60 A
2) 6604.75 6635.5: 7.06 A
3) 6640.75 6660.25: 1.84 A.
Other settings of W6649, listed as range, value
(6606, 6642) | 4.774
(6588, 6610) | 4.849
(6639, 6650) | 4.822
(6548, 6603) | 9.657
